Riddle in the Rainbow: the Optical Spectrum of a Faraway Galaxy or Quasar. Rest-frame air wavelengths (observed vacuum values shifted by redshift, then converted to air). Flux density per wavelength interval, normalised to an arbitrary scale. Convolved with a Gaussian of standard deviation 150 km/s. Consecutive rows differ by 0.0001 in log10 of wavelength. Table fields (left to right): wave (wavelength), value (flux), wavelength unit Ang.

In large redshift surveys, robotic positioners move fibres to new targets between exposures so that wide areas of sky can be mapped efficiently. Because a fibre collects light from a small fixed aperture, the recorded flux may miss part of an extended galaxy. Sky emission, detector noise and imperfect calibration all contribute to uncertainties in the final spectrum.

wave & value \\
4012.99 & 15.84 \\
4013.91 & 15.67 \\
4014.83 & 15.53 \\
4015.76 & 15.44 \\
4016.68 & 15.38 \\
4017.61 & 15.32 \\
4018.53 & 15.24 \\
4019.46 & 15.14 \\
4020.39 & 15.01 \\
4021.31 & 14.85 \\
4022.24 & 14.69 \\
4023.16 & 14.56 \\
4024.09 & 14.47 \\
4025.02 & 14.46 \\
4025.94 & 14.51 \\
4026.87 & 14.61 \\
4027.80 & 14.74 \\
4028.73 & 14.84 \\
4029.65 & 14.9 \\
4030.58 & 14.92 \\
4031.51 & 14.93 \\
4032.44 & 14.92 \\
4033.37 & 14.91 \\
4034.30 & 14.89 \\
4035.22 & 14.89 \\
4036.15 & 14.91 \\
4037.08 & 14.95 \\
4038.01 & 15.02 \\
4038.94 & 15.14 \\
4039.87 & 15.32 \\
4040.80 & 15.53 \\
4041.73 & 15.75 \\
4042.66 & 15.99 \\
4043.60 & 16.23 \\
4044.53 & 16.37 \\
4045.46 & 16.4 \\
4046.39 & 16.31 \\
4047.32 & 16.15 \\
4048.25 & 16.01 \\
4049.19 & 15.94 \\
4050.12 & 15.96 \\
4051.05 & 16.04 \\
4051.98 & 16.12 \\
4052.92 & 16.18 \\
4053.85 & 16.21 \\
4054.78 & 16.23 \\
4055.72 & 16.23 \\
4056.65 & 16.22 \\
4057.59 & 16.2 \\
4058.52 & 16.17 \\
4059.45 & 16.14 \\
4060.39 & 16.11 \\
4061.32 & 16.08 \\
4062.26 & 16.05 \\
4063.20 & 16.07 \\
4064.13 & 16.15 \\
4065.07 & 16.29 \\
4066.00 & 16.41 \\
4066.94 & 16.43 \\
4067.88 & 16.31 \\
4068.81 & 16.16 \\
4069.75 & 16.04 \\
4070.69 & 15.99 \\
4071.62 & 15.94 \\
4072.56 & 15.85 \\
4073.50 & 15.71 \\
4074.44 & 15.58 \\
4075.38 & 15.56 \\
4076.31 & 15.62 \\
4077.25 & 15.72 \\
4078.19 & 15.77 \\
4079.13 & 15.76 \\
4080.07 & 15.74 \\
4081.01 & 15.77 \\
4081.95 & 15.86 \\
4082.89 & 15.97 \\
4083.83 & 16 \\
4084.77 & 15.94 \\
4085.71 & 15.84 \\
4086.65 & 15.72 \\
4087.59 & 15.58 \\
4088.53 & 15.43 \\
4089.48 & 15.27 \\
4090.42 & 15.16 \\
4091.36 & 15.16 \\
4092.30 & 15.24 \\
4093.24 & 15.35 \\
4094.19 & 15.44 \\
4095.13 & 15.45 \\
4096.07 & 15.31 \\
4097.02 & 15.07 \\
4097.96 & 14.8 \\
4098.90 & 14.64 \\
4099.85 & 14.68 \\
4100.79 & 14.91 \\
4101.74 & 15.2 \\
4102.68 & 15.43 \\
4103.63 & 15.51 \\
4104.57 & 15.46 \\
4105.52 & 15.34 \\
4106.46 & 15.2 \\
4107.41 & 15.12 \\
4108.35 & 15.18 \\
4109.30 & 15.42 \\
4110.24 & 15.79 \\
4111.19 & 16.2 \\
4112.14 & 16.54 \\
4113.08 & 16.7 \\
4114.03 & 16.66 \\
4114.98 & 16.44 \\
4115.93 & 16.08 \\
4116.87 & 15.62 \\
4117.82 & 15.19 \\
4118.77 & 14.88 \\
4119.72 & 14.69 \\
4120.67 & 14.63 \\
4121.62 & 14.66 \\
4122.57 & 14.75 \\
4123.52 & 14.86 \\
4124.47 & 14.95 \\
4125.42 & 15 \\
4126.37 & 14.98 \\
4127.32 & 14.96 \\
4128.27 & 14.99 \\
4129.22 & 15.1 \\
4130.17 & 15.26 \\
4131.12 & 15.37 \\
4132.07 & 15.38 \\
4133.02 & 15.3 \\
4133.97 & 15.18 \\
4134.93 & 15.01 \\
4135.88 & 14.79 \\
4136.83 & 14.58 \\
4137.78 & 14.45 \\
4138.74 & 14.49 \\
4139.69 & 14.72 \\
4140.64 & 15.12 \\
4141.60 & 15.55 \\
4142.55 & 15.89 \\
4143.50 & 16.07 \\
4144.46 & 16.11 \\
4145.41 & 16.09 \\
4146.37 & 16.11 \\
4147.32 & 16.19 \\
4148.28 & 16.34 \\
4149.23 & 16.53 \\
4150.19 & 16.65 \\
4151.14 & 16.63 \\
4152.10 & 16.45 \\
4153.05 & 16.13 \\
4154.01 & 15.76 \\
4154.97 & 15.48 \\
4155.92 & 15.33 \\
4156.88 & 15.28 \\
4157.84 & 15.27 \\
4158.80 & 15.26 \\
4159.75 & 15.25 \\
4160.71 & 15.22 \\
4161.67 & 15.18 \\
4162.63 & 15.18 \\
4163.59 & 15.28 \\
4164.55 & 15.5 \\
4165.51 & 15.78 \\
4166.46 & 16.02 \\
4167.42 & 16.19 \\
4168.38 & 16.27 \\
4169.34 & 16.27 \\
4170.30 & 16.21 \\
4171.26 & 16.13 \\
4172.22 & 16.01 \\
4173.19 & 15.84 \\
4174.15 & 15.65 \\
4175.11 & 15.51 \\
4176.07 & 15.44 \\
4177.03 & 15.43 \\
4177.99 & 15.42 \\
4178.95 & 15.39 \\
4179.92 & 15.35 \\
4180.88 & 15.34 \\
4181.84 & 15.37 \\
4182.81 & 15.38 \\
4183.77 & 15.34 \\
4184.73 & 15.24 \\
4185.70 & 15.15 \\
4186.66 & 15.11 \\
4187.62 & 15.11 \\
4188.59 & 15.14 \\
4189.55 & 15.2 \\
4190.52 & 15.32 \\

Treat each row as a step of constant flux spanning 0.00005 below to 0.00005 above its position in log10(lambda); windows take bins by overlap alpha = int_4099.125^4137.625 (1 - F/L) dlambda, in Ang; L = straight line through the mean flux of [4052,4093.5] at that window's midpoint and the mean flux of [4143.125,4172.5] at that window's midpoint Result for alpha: 1.4 Ang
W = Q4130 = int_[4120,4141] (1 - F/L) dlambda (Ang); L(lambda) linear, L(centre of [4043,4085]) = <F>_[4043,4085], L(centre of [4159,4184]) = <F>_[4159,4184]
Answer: 1.1 Ang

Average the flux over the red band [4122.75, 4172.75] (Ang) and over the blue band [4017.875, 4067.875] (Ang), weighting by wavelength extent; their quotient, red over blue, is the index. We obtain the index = 1.0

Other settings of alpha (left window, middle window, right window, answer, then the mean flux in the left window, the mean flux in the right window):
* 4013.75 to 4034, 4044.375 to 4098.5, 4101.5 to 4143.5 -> -2.7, 14.9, 15.3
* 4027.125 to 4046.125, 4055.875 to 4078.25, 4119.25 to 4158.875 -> -1.0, 15.3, 15.4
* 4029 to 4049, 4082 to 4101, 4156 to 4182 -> 0.2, 15.5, 15.6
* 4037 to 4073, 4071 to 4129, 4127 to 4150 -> 0.9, 16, 15.4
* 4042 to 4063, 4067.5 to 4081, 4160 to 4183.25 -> 0.2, 16.1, 15.6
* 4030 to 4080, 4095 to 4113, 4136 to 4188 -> 0.4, 15.8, 15.6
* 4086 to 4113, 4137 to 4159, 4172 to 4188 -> -0.5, 15.4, 15.4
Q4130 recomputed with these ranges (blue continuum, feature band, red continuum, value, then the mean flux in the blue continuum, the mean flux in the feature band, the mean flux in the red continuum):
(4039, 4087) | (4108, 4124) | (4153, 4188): 0.22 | 16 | 15.5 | 15.5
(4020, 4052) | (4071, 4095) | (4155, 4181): -0.38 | 15.3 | 15.6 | 15.6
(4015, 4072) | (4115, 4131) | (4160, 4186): 0.52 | 15.6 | 15.1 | 15.6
